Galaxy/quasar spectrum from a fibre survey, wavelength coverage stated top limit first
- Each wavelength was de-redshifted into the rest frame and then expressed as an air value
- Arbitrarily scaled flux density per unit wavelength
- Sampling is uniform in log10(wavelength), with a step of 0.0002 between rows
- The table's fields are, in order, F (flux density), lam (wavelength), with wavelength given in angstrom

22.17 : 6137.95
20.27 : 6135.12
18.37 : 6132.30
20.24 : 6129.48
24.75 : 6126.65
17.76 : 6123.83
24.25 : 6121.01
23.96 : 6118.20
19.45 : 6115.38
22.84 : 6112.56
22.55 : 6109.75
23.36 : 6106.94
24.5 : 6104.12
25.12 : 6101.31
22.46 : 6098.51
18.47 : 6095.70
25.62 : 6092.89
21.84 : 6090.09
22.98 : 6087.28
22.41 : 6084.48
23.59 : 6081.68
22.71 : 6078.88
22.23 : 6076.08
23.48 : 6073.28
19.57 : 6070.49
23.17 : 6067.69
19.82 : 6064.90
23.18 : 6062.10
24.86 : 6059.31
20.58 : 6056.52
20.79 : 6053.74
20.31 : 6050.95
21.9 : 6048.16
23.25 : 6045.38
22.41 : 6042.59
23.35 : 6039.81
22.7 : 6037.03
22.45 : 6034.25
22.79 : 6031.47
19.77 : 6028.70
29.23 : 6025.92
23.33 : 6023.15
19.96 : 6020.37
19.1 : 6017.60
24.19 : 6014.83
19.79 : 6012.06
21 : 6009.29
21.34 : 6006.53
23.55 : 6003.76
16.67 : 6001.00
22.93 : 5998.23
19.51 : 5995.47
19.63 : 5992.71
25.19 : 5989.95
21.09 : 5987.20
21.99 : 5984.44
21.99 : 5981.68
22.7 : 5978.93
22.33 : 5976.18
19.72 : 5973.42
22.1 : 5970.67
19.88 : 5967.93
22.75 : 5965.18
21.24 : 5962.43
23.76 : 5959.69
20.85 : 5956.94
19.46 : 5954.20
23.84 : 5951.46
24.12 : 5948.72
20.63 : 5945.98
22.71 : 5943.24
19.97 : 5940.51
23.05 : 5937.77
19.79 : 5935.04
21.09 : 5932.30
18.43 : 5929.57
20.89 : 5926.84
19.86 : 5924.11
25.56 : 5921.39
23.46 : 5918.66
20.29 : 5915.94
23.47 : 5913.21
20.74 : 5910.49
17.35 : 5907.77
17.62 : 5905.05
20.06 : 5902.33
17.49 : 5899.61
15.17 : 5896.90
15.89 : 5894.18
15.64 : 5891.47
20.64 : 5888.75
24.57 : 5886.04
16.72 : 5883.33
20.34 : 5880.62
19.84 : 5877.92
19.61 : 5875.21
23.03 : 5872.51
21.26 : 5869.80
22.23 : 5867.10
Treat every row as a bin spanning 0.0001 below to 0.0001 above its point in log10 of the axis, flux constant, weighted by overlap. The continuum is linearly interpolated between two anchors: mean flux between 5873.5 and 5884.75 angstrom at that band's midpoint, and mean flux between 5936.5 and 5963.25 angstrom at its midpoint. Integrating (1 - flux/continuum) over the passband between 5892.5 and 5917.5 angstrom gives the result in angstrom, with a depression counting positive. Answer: 2.0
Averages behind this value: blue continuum 19.3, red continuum 22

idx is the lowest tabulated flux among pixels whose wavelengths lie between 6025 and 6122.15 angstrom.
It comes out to 18.47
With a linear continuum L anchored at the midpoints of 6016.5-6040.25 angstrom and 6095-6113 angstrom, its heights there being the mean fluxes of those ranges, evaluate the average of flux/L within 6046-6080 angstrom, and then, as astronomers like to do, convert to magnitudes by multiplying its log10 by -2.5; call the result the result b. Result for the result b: 0.04 mag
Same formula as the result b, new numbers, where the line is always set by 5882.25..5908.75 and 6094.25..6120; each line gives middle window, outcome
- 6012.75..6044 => -0.084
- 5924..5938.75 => -0.089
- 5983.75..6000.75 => -0.064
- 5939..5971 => -0.127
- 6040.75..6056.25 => -0.019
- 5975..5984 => -0.124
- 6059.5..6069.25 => -0.034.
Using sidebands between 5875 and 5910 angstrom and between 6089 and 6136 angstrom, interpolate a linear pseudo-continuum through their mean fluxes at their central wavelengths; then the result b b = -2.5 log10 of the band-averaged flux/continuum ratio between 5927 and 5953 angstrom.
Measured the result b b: -0.11 mag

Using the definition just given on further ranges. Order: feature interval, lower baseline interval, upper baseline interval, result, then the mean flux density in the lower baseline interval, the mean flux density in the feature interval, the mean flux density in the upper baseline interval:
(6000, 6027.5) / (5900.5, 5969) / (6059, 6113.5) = 0.006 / 21.2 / 21.9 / 22.7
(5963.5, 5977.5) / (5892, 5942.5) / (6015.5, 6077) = -0.023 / 20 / 21.3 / 22.2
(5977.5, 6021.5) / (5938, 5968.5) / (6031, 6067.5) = 0.036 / 21.8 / 21.3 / 22.2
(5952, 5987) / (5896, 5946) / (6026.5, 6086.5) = -0.026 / 20.4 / 21.6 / 22.3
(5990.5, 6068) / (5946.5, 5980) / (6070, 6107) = 0.024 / 21.9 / 21.9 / 22.8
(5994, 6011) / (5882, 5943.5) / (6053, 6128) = 0.022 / 20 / 20.8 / 22.5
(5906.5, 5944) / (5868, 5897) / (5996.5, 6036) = -0.046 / 19.6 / 21.2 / 21.9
